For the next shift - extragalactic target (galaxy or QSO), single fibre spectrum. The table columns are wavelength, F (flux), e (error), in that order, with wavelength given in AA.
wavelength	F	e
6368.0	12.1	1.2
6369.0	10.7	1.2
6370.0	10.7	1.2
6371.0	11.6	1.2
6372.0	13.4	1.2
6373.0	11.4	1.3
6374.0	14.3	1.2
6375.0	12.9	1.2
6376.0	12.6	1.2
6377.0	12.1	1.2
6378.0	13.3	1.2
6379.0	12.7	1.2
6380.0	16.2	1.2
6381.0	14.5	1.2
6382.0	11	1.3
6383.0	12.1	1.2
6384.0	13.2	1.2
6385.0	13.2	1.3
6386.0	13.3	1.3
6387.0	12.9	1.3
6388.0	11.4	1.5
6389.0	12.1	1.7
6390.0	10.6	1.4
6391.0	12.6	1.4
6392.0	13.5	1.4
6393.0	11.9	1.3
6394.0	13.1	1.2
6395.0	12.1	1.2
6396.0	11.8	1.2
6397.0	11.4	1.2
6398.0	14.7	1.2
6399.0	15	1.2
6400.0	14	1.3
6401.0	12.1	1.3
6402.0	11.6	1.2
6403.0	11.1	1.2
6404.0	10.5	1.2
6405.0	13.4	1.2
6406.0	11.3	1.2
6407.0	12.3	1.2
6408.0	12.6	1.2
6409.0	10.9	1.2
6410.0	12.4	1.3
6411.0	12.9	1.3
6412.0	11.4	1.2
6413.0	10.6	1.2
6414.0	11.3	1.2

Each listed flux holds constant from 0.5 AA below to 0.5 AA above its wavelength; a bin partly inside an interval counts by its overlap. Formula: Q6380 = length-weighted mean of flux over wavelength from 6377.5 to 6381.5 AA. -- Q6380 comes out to 14.2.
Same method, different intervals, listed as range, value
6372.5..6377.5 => 12.7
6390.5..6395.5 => 12.6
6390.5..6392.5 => 13.1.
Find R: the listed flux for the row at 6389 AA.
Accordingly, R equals 12.1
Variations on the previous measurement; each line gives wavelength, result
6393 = 11.9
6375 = 12.9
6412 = 11.4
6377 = 12.1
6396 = 11.8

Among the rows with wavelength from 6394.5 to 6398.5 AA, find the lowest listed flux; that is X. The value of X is 11.4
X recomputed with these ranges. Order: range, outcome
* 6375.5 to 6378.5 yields 12.1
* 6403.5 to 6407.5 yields 10.5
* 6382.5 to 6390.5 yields 10.6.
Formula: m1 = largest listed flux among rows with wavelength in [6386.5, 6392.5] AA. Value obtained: 13.5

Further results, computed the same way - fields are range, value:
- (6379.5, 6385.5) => 16.2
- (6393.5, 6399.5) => 15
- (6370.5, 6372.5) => 13.4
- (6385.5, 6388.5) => 13.3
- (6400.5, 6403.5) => 12.1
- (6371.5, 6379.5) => 14.3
